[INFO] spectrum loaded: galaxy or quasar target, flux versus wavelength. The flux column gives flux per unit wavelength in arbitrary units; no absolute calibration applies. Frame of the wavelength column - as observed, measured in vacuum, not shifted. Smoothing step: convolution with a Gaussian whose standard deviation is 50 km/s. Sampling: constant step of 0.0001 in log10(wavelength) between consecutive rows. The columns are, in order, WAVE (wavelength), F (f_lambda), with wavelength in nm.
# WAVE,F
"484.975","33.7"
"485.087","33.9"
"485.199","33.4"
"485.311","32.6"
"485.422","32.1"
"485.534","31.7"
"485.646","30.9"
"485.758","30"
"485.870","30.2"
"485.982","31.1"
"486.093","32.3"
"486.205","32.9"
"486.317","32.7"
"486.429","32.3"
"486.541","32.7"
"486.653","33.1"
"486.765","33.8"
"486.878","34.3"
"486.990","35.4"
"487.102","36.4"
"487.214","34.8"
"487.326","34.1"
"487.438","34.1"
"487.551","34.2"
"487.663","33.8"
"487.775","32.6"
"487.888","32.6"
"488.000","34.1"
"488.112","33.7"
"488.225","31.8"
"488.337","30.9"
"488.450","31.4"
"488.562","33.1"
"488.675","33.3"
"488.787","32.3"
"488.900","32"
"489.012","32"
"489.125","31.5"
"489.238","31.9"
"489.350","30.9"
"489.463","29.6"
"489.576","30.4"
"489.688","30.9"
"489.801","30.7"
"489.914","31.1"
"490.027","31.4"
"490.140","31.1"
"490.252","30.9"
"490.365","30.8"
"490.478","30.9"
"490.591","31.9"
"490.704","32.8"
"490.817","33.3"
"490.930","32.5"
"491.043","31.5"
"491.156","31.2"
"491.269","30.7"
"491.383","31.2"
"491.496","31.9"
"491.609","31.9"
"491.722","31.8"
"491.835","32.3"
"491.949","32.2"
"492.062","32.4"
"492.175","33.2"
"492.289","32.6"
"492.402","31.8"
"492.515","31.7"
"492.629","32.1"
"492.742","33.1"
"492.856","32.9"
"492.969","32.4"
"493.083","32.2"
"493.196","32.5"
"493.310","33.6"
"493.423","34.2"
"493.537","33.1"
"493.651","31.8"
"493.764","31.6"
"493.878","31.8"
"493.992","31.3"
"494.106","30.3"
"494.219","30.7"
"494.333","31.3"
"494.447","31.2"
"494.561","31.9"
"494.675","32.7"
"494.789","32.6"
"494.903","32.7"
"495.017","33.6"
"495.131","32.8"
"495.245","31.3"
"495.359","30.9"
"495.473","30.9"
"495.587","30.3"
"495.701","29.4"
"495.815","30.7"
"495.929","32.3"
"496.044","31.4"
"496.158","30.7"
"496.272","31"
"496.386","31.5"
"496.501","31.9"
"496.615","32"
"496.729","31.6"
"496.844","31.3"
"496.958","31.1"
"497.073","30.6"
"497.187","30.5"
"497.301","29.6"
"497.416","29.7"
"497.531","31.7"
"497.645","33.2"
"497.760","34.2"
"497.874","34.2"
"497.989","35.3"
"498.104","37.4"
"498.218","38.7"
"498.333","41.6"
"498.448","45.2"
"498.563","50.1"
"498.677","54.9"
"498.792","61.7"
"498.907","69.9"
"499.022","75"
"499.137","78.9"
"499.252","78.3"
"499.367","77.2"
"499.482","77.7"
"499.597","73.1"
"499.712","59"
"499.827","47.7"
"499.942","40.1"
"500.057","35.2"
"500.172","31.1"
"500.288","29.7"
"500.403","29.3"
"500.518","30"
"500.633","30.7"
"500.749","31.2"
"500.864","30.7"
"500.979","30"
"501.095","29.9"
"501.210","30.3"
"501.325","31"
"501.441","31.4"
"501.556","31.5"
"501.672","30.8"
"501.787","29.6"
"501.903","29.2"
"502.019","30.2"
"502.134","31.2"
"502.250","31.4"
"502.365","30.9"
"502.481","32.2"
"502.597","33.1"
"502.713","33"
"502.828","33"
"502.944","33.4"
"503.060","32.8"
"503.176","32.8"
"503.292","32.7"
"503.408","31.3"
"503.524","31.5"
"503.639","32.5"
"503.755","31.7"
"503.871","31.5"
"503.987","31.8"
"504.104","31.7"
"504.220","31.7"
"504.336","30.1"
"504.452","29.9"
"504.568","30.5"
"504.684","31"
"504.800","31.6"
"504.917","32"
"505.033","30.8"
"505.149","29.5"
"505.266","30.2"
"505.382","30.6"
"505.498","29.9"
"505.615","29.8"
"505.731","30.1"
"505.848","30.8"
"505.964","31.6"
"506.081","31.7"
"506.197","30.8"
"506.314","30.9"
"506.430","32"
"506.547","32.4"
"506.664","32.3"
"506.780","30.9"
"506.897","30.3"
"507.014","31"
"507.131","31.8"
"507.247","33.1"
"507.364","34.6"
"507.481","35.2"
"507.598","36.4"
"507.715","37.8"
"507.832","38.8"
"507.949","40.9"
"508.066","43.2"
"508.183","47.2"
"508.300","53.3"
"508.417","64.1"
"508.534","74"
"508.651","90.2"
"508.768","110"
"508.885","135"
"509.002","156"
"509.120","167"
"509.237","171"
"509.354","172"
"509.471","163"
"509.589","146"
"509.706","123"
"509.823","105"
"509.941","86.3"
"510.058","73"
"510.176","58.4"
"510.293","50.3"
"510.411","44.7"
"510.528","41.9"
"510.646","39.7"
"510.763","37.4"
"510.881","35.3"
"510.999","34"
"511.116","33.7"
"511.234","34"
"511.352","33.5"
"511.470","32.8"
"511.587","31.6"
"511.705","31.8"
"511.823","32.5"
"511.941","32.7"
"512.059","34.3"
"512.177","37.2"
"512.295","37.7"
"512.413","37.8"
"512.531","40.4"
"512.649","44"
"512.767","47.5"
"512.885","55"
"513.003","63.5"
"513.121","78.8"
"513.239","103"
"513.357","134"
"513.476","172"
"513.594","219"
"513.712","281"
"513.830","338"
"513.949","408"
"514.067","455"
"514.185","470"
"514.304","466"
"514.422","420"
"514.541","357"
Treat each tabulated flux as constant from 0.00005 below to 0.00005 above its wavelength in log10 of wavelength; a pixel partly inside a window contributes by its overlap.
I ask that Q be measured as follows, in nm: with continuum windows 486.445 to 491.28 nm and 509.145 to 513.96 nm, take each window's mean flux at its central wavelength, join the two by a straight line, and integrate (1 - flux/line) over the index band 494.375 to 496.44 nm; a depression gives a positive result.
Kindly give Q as 0.73 nm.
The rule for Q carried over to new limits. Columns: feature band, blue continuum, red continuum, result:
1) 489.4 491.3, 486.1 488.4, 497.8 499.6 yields 0.412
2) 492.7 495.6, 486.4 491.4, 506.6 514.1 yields 0.849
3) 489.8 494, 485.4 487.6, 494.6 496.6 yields 0.013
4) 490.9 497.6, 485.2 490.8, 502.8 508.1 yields 0.125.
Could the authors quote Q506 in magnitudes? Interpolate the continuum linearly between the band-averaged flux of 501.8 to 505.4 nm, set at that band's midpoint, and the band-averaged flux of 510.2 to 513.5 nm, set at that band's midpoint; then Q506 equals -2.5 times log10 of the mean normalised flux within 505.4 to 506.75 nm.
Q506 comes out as 0.19 mag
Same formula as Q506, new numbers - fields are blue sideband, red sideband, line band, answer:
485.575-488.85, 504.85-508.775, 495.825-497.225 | 0.15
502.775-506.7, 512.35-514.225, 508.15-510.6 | 0.09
